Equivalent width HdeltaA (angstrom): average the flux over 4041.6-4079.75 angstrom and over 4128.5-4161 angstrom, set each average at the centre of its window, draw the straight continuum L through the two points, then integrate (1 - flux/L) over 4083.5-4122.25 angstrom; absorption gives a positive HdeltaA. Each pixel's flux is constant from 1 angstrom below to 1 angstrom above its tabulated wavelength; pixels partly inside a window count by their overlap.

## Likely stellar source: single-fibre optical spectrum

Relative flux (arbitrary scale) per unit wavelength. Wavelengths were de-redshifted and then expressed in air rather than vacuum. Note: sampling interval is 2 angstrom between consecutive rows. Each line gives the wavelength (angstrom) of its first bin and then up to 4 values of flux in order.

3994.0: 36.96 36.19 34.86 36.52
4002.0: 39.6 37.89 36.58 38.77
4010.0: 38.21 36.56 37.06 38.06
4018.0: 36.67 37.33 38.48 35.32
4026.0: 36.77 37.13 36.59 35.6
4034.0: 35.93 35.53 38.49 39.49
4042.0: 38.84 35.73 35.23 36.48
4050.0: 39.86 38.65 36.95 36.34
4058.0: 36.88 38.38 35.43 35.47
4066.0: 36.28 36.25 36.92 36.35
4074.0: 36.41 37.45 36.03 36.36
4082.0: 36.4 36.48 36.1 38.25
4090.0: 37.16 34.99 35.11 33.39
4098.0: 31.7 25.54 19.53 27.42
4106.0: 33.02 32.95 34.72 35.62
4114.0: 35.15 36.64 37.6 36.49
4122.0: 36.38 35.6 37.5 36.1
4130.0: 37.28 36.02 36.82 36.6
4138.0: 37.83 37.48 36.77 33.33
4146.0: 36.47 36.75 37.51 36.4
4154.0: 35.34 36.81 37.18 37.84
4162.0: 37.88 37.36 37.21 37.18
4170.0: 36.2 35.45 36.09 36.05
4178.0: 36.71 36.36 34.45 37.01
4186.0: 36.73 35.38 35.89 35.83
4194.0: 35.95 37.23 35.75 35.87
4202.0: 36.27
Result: 3.3 angstrom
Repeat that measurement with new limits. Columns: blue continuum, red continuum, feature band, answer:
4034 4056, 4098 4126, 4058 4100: -0.80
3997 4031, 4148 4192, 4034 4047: -0.01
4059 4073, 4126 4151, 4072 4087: 0.01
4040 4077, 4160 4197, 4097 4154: 3.04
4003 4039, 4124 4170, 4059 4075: 0.22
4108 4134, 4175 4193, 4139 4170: -0.56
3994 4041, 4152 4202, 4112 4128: 0.11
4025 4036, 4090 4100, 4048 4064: -0.99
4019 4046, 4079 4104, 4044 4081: -1.81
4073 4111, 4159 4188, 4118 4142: -1.22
